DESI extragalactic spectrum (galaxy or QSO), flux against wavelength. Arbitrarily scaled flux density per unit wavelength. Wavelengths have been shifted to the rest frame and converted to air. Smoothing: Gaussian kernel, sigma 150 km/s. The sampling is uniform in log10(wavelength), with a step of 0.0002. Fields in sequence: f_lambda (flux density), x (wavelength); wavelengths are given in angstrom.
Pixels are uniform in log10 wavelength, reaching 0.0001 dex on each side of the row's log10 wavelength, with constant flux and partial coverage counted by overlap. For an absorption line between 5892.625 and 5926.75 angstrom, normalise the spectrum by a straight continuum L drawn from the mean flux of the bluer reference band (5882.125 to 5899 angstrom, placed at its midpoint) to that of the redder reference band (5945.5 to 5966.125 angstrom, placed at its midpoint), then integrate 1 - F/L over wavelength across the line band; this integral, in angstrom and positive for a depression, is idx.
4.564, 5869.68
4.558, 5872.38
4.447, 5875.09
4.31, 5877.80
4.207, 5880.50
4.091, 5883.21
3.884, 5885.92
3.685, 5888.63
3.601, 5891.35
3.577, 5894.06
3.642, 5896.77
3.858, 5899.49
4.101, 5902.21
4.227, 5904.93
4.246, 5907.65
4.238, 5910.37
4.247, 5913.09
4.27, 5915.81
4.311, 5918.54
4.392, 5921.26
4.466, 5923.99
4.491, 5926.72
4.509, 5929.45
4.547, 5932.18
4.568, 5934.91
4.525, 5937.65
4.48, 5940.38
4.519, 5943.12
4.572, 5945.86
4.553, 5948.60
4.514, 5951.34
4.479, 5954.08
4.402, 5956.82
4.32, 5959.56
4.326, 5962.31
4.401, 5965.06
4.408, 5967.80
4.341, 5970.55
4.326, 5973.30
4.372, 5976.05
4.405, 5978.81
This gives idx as -1.7 angstrom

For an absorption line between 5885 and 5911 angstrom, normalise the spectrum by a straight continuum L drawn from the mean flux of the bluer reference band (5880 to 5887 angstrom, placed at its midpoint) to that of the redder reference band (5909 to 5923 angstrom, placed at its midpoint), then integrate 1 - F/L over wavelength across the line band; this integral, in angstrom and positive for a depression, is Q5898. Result 1.7 angstrom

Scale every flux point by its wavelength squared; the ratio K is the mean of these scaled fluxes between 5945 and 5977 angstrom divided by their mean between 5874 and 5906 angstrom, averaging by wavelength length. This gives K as 1.14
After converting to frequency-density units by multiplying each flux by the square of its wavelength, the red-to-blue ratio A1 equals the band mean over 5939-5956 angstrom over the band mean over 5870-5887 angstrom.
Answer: 1.1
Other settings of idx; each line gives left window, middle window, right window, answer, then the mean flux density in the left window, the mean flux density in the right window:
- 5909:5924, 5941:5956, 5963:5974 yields -0.6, 4.31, 4.37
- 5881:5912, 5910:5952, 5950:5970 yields -2.7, 3.93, 4.41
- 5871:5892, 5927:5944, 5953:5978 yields -1.0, 4.11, 4.37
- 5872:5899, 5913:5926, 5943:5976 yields -0.5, 3.97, 4.42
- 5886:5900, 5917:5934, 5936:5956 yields -1.1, 3.68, 4.52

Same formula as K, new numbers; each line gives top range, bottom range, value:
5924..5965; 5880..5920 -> 1.13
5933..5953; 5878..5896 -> 1.19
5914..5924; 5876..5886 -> 1.05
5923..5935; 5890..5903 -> 1.22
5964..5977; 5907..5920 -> 1.04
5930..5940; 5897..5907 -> 1.14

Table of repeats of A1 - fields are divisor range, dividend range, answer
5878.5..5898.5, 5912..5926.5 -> 1.15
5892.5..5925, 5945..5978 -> 1.09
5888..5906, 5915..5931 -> 1.17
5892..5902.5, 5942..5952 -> 1.23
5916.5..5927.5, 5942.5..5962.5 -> 1.03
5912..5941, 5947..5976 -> 1.00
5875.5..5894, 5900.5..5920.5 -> 1.08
